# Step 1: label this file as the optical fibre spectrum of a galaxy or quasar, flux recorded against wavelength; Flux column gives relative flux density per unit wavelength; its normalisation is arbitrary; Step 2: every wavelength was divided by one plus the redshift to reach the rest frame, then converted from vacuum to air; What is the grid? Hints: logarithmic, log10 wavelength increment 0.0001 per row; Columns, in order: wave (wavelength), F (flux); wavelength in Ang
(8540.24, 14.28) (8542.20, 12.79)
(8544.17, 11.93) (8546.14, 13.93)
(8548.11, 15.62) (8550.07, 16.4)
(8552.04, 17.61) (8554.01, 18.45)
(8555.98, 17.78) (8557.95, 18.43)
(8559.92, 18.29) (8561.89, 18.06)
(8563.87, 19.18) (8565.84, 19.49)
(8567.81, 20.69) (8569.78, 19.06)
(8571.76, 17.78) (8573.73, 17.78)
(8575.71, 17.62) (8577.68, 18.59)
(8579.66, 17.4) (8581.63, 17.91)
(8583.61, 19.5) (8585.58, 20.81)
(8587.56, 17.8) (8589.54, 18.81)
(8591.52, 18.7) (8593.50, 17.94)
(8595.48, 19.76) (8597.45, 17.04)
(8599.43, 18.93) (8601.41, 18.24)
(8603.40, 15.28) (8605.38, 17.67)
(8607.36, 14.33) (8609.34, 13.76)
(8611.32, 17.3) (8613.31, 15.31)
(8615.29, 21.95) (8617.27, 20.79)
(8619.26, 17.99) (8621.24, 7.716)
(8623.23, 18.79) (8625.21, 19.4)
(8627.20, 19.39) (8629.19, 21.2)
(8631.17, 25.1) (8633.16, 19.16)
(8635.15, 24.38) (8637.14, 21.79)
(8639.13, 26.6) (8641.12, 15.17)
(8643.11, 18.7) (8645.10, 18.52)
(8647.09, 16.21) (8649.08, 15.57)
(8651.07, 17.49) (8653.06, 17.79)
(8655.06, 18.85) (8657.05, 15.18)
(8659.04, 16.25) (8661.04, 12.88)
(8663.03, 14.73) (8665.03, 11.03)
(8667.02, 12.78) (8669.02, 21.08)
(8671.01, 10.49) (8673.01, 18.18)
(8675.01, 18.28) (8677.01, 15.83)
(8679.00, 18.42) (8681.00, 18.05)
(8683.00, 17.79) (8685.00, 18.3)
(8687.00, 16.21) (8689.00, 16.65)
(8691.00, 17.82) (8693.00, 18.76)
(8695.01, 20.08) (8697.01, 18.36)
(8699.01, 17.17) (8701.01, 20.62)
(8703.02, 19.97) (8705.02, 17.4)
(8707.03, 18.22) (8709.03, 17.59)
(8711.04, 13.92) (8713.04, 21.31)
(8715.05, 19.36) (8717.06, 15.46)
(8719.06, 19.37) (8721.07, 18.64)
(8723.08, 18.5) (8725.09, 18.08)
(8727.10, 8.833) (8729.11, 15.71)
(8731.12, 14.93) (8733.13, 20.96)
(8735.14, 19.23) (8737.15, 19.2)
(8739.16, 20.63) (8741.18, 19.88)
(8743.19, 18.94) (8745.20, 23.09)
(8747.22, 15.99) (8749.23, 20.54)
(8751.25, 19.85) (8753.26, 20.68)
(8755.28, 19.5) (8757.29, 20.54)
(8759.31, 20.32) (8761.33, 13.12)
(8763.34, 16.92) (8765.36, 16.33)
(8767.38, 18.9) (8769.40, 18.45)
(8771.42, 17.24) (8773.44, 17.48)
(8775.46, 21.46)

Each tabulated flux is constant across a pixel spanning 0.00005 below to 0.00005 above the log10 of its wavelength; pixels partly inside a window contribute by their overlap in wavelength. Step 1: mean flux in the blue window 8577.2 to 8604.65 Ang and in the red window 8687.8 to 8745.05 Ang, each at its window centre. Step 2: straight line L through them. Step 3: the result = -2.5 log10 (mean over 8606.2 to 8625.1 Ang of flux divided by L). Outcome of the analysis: 0.11 mag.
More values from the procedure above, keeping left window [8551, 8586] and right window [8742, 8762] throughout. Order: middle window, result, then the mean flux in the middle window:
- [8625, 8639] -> -0.165 mag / 21.9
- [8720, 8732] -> 0.214 mag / 15.8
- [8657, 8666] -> 0.337 mag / 13.9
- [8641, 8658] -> 0.105 mag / 17.2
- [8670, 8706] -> 0.082 mag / 17.7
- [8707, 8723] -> 0.070 mag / 18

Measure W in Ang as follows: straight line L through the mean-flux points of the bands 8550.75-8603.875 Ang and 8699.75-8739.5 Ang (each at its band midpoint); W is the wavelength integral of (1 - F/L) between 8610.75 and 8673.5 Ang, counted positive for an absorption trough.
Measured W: 1.5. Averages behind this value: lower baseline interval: 18.4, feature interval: 17.7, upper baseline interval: 17.8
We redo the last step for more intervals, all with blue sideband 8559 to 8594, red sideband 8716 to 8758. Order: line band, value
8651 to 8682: 4.2 Ang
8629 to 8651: -1.8 Ang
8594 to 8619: 1.4 Ang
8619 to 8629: 0.9 Ang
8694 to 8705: -0.3 Ang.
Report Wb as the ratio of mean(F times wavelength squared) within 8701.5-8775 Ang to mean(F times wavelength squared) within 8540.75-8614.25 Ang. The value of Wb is 1.09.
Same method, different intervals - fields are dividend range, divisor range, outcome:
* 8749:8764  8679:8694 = 1.08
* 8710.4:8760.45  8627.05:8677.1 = 1.06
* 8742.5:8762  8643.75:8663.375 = 1.20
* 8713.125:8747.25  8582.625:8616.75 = 1.05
